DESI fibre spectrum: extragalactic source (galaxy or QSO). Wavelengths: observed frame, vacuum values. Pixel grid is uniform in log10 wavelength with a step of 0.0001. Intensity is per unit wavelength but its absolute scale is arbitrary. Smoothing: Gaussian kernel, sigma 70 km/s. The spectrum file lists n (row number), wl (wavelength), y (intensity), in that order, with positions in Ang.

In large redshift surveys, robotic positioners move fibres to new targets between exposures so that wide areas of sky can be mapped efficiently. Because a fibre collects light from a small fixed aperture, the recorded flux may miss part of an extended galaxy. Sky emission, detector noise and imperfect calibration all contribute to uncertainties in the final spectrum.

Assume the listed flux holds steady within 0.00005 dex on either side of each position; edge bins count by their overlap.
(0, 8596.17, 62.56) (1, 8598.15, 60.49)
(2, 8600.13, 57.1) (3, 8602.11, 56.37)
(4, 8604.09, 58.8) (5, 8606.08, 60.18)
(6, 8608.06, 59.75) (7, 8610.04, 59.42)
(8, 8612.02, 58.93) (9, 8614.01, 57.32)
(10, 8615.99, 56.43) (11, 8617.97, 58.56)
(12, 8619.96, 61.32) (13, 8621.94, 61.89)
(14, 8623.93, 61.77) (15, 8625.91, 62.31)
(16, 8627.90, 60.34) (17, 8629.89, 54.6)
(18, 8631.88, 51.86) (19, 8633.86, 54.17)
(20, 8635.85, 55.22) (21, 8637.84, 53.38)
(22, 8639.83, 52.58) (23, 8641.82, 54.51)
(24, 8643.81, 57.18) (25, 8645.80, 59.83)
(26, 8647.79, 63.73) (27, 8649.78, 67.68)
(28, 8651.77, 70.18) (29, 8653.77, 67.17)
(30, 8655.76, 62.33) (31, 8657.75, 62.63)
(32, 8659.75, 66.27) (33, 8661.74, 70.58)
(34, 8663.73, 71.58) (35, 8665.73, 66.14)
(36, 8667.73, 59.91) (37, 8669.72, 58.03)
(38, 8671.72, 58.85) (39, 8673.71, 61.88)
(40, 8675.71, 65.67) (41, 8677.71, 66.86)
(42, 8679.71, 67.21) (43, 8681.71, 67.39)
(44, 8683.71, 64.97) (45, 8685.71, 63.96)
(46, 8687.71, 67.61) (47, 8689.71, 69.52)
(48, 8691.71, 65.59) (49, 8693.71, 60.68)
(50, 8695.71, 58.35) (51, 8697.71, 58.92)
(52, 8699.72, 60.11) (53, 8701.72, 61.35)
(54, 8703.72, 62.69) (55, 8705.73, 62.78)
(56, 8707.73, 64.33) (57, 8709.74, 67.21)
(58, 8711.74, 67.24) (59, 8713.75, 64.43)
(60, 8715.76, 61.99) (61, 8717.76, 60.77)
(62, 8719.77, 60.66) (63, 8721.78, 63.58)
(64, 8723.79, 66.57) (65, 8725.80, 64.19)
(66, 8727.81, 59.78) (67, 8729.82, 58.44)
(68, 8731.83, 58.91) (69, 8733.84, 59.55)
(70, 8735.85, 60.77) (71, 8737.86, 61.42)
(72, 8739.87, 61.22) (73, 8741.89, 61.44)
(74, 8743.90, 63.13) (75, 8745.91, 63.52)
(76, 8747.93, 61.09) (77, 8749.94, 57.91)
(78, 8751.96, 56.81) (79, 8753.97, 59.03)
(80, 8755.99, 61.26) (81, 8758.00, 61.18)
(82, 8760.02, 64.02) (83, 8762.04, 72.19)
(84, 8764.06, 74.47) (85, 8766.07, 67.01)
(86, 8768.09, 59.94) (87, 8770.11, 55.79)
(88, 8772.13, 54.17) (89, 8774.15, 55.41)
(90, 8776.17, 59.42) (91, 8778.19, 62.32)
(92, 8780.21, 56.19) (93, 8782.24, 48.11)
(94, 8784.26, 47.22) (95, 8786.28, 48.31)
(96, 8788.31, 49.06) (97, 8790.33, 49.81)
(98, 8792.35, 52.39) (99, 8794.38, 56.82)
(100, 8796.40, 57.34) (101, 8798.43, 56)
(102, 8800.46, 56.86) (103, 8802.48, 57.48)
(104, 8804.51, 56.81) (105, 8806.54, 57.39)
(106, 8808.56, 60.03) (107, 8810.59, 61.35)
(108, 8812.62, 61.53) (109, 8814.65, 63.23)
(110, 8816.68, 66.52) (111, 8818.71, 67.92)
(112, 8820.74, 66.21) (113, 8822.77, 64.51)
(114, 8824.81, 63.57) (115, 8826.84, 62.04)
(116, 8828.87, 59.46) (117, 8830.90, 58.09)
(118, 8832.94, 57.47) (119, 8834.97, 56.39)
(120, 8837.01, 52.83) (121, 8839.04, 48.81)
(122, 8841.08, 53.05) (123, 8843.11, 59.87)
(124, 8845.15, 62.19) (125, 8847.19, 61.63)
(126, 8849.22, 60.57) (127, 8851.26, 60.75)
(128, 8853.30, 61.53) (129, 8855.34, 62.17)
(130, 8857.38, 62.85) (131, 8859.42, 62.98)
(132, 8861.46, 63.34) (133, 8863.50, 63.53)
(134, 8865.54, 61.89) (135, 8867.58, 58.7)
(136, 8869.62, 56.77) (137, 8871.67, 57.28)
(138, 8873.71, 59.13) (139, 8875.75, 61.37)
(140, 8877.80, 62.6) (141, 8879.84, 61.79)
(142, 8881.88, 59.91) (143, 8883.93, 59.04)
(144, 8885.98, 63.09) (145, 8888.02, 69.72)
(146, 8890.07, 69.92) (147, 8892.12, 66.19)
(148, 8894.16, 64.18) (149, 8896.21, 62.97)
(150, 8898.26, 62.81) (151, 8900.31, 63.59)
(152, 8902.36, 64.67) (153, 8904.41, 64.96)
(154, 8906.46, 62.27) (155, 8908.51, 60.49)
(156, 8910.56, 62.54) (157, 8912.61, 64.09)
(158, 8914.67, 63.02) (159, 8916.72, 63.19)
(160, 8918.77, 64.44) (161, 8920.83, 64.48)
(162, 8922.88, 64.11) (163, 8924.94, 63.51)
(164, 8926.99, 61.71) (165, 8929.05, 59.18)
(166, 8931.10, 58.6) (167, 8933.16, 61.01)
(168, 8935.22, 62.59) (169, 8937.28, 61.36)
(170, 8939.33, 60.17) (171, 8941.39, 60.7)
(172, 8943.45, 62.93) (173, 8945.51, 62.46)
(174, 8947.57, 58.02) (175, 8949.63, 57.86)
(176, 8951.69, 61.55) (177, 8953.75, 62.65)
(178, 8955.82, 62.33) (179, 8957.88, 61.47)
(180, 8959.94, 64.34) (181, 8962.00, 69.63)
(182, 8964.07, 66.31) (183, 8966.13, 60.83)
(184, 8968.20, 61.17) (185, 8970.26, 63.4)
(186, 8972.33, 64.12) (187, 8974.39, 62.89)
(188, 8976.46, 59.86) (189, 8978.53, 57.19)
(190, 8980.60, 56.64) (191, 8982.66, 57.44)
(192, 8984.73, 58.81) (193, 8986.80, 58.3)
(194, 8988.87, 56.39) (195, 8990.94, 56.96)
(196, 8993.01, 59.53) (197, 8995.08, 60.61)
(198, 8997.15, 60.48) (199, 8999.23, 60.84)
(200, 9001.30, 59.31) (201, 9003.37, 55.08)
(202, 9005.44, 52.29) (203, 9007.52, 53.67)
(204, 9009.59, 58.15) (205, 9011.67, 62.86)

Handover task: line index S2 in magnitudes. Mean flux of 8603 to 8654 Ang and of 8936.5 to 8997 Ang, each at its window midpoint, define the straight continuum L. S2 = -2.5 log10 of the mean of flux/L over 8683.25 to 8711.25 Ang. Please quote -0.072 mag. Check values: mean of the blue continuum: 59.1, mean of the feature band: 63.5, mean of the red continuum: 60.9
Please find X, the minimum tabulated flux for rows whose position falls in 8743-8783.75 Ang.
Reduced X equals 48.11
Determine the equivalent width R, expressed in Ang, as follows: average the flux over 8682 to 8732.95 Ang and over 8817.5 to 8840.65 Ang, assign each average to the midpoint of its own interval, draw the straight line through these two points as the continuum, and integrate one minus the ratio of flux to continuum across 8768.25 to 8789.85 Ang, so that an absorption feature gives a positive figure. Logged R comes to 2.6 Ang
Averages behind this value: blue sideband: 63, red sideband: 59.6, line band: 53.7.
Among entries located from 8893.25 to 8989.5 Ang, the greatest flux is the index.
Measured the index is 69.63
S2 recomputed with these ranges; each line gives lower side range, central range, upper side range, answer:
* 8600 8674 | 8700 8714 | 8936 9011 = -0.07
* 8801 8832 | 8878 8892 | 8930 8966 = -0.04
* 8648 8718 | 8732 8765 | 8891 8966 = 0.03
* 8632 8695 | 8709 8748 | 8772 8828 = -0.03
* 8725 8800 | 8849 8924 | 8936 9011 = -0.05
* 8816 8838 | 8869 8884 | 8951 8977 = 0.04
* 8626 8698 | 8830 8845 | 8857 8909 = 0.13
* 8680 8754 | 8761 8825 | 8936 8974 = 0.06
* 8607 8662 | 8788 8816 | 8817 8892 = 0.07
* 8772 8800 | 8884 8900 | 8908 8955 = -0.10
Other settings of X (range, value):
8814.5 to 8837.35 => 52.83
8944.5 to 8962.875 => 57.86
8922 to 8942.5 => 58.6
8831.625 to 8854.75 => 48.81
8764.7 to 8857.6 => 47.22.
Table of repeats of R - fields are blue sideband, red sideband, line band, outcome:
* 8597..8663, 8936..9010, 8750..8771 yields -1.0 Ang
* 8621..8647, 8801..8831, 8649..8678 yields -3.7 Ang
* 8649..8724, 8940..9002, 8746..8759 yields 0.7 Ang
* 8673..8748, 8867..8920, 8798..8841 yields 2.2 Ang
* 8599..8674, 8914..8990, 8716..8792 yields 1.5 Ang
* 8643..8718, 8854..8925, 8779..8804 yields 4.0 Ang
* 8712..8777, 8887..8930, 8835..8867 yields 1.7 Ang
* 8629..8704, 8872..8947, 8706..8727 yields -0.6 Ang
